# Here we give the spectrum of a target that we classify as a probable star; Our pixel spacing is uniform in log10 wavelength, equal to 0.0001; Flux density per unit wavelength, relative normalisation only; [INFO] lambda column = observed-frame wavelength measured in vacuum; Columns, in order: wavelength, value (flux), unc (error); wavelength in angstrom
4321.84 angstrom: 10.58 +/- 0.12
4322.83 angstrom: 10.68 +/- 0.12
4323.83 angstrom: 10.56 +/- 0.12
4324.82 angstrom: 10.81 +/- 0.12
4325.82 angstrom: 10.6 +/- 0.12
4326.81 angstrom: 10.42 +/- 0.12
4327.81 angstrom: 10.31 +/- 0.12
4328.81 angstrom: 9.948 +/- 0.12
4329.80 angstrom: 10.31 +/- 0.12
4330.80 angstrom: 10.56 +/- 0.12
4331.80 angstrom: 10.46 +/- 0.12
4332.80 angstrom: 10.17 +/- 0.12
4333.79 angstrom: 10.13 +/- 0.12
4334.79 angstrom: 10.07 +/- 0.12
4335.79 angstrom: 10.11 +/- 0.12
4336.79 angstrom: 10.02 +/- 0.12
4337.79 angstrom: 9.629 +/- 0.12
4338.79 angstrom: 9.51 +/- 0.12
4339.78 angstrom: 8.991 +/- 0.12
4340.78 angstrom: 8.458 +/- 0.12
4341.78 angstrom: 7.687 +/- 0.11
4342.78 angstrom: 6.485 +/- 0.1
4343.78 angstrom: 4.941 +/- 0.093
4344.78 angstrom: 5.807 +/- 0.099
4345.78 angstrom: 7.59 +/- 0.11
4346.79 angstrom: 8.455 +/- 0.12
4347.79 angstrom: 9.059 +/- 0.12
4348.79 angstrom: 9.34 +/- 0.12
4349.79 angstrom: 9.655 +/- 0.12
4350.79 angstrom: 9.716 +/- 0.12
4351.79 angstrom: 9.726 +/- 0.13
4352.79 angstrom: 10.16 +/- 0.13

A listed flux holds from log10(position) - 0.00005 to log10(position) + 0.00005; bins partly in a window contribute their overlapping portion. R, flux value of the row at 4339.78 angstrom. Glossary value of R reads 8.991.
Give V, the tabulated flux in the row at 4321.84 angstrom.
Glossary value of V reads 10.58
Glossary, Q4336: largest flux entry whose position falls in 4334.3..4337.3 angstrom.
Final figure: 10.11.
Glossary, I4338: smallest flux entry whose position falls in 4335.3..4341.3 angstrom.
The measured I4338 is 8.458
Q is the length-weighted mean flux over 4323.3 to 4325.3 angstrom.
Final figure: 10.7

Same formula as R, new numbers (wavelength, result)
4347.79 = 9.059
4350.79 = 9.716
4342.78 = 6.485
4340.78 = 8.458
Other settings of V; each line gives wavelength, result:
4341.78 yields 7.687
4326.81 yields 10.42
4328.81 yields 9.948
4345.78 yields 7.59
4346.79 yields 8.455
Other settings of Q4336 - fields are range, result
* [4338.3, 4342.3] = 9.51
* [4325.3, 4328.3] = 10.6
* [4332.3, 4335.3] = 10.17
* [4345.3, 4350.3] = 9.655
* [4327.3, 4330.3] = 10.31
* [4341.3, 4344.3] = 7.687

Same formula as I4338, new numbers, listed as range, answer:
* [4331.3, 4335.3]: 10.07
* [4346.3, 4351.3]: 8.455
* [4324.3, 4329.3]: 9.948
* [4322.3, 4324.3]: 10.56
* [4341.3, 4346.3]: 4.941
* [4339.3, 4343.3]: 6.485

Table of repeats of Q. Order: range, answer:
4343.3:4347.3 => 6.7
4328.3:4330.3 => 10.1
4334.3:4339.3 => 9.87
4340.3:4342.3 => 8.05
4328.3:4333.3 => 10.3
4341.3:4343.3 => 7.06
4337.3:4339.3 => 9.6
